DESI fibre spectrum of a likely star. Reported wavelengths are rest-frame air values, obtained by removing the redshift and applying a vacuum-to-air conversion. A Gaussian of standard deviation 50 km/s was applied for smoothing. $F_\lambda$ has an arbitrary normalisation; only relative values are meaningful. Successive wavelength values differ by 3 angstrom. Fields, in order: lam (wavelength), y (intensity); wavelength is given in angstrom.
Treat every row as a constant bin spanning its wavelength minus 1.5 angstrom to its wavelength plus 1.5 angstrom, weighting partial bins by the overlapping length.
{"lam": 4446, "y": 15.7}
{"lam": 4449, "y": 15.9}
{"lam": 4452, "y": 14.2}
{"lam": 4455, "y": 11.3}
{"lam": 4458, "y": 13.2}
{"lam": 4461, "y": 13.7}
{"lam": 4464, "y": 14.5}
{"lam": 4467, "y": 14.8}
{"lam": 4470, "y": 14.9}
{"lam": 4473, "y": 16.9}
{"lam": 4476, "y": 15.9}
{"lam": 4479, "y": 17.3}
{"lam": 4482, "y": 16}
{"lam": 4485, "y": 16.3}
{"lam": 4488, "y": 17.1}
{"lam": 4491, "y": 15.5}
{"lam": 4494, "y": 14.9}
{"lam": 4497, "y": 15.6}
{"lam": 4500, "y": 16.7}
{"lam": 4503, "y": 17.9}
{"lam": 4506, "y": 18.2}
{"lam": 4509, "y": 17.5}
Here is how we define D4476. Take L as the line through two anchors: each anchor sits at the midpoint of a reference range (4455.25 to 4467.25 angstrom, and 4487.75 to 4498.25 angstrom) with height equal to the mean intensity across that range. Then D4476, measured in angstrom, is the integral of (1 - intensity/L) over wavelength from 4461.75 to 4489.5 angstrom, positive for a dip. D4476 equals -2.55 angstrom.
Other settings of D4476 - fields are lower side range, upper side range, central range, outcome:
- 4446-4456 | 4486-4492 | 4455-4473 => 0.9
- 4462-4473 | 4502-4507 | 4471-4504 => 0.5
